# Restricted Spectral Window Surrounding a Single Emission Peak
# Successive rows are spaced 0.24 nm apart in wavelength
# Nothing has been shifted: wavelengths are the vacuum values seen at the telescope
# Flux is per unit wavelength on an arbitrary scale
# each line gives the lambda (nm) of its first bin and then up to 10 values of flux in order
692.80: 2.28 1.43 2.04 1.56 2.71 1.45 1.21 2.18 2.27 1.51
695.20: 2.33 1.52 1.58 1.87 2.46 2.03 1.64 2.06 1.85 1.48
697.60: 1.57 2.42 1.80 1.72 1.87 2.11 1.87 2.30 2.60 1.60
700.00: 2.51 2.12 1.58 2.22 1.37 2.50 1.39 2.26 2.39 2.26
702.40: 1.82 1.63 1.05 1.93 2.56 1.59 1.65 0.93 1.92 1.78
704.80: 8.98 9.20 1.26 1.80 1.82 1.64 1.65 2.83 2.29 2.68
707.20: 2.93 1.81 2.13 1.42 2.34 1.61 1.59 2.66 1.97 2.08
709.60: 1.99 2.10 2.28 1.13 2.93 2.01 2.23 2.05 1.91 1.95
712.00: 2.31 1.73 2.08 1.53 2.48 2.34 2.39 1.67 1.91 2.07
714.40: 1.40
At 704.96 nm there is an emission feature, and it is H-alpha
